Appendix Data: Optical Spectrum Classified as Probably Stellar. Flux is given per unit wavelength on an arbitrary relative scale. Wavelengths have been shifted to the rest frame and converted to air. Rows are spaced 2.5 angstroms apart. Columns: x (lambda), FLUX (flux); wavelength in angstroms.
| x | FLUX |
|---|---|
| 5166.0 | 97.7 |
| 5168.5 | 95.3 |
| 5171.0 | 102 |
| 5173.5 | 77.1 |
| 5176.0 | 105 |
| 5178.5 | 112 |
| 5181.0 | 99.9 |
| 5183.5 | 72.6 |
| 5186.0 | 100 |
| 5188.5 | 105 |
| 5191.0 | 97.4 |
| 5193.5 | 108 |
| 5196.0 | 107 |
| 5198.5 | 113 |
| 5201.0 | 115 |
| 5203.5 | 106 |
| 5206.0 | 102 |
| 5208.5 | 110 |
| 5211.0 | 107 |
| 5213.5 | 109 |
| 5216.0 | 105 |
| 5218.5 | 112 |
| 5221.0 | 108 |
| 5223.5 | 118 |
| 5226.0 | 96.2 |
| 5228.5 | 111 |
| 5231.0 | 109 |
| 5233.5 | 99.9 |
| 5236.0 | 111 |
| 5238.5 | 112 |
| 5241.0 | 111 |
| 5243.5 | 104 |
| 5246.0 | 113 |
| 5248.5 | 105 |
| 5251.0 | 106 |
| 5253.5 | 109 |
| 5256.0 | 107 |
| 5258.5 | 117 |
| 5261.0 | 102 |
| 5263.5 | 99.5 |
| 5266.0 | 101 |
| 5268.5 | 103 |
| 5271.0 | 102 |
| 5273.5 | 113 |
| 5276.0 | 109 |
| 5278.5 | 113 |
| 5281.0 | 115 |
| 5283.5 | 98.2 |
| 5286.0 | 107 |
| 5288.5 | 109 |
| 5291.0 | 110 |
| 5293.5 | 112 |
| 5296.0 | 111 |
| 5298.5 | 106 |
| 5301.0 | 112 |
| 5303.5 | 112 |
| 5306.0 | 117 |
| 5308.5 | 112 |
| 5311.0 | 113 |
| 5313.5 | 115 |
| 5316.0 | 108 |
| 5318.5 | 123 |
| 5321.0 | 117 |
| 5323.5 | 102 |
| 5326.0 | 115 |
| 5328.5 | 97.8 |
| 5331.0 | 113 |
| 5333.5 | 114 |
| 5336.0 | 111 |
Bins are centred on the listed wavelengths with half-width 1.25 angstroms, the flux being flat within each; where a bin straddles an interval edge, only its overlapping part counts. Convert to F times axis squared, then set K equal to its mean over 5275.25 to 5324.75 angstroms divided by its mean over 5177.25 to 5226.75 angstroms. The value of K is 1.10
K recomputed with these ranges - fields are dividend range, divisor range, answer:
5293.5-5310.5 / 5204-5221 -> 1.08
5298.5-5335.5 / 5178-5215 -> 1.13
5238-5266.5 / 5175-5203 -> 1.06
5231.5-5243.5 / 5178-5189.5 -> 1.14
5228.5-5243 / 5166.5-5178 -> 1.16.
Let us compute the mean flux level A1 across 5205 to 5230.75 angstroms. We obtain 108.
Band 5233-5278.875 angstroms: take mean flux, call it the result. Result 107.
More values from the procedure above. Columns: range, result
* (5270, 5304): 109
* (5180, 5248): 106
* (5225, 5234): 105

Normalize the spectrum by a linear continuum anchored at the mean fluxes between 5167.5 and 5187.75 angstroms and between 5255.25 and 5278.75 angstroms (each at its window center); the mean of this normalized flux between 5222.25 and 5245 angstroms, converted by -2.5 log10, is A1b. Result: -0.059 mag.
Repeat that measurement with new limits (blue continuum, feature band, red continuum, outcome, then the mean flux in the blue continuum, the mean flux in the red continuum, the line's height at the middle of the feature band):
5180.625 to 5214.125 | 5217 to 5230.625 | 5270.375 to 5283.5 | -0.03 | 104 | 110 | 106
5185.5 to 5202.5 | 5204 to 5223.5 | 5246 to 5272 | -0.02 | 107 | 106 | 106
